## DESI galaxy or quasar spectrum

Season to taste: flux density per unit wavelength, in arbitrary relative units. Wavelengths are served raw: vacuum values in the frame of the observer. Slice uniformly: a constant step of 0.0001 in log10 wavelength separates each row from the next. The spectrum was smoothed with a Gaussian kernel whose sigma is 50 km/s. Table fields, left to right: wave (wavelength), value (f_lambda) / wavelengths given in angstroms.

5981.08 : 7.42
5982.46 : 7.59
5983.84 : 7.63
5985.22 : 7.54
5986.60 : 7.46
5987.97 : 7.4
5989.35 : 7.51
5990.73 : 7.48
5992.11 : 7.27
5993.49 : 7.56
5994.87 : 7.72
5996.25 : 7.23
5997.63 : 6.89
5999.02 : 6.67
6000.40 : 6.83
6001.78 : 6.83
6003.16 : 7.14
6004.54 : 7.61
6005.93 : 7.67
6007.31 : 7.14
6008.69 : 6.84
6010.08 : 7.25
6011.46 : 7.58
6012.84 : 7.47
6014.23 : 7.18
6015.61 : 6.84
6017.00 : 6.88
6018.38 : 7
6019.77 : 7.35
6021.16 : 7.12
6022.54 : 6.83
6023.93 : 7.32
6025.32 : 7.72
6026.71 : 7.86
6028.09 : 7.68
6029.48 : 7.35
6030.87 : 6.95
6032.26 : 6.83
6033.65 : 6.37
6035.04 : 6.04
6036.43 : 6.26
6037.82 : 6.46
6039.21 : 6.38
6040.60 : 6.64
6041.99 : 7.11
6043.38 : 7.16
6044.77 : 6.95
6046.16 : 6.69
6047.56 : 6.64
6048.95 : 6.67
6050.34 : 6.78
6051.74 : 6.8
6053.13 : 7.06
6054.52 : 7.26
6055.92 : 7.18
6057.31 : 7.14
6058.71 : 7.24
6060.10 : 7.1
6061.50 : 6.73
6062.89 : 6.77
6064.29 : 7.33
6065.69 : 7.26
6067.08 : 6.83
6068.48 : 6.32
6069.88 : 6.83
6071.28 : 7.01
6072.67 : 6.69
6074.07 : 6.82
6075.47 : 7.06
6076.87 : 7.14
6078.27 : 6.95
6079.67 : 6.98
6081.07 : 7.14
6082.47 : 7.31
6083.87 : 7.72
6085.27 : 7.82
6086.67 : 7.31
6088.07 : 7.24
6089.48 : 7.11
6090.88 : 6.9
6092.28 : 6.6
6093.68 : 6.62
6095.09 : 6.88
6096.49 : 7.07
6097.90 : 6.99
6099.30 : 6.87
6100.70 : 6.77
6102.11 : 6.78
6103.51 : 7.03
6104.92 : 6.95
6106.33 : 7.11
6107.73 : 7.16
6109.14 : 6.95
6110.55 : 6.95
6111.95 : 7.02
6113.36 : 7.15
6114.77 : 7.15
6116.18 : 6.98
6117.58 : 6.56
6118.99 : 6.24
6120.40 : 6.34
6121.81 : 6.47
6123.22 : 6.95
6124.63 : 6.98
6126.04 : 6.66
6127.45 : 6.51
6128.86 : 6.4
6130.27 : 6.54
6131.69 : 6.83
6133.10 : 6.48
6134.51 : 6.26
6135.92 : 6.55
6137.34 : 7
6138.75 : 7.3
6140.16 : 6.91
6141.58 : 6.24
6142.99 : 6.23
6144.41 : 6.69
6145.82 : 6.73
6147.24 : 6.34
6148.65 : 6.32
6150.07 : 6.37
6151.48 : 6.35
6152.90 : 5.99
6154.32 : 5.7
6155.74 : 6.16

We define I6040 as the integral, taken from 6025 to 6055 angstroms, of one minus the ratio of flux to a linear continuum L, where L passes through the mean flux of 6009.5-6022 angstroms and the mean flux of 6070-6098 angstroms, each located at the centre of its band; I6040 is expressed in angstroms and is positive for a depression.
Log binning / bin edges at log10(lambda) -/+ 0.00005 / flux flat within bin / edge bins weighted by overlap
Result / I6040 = 1.1 angstroms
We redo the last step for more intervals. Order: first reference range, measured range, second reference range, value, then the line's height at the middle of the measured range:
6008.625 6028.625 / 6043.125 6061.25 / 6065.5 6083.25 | 0.3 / 7.08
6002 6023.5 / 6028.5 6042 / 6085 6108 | 0.9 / 7.14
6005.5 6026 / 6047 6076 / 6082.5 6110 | 0.8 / 7.12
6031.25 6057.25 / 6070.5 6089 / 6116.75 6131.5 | -1.4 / 6.67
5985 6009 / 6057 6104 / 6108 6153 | -0.9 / 6.88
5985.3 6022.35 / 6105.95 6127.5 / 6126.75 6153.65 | -0.6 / 6.65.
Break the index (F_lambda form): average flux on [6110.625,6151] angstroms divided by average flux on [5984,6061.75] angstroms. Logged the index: 0.9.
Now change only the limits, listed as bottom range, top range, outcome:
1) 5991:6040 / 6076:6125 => 0.98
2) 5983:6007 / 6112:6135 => 0.91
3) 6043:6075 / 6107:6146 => 0.97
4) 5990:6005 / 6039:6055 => 0.95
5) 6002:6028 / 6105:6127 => 0.94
